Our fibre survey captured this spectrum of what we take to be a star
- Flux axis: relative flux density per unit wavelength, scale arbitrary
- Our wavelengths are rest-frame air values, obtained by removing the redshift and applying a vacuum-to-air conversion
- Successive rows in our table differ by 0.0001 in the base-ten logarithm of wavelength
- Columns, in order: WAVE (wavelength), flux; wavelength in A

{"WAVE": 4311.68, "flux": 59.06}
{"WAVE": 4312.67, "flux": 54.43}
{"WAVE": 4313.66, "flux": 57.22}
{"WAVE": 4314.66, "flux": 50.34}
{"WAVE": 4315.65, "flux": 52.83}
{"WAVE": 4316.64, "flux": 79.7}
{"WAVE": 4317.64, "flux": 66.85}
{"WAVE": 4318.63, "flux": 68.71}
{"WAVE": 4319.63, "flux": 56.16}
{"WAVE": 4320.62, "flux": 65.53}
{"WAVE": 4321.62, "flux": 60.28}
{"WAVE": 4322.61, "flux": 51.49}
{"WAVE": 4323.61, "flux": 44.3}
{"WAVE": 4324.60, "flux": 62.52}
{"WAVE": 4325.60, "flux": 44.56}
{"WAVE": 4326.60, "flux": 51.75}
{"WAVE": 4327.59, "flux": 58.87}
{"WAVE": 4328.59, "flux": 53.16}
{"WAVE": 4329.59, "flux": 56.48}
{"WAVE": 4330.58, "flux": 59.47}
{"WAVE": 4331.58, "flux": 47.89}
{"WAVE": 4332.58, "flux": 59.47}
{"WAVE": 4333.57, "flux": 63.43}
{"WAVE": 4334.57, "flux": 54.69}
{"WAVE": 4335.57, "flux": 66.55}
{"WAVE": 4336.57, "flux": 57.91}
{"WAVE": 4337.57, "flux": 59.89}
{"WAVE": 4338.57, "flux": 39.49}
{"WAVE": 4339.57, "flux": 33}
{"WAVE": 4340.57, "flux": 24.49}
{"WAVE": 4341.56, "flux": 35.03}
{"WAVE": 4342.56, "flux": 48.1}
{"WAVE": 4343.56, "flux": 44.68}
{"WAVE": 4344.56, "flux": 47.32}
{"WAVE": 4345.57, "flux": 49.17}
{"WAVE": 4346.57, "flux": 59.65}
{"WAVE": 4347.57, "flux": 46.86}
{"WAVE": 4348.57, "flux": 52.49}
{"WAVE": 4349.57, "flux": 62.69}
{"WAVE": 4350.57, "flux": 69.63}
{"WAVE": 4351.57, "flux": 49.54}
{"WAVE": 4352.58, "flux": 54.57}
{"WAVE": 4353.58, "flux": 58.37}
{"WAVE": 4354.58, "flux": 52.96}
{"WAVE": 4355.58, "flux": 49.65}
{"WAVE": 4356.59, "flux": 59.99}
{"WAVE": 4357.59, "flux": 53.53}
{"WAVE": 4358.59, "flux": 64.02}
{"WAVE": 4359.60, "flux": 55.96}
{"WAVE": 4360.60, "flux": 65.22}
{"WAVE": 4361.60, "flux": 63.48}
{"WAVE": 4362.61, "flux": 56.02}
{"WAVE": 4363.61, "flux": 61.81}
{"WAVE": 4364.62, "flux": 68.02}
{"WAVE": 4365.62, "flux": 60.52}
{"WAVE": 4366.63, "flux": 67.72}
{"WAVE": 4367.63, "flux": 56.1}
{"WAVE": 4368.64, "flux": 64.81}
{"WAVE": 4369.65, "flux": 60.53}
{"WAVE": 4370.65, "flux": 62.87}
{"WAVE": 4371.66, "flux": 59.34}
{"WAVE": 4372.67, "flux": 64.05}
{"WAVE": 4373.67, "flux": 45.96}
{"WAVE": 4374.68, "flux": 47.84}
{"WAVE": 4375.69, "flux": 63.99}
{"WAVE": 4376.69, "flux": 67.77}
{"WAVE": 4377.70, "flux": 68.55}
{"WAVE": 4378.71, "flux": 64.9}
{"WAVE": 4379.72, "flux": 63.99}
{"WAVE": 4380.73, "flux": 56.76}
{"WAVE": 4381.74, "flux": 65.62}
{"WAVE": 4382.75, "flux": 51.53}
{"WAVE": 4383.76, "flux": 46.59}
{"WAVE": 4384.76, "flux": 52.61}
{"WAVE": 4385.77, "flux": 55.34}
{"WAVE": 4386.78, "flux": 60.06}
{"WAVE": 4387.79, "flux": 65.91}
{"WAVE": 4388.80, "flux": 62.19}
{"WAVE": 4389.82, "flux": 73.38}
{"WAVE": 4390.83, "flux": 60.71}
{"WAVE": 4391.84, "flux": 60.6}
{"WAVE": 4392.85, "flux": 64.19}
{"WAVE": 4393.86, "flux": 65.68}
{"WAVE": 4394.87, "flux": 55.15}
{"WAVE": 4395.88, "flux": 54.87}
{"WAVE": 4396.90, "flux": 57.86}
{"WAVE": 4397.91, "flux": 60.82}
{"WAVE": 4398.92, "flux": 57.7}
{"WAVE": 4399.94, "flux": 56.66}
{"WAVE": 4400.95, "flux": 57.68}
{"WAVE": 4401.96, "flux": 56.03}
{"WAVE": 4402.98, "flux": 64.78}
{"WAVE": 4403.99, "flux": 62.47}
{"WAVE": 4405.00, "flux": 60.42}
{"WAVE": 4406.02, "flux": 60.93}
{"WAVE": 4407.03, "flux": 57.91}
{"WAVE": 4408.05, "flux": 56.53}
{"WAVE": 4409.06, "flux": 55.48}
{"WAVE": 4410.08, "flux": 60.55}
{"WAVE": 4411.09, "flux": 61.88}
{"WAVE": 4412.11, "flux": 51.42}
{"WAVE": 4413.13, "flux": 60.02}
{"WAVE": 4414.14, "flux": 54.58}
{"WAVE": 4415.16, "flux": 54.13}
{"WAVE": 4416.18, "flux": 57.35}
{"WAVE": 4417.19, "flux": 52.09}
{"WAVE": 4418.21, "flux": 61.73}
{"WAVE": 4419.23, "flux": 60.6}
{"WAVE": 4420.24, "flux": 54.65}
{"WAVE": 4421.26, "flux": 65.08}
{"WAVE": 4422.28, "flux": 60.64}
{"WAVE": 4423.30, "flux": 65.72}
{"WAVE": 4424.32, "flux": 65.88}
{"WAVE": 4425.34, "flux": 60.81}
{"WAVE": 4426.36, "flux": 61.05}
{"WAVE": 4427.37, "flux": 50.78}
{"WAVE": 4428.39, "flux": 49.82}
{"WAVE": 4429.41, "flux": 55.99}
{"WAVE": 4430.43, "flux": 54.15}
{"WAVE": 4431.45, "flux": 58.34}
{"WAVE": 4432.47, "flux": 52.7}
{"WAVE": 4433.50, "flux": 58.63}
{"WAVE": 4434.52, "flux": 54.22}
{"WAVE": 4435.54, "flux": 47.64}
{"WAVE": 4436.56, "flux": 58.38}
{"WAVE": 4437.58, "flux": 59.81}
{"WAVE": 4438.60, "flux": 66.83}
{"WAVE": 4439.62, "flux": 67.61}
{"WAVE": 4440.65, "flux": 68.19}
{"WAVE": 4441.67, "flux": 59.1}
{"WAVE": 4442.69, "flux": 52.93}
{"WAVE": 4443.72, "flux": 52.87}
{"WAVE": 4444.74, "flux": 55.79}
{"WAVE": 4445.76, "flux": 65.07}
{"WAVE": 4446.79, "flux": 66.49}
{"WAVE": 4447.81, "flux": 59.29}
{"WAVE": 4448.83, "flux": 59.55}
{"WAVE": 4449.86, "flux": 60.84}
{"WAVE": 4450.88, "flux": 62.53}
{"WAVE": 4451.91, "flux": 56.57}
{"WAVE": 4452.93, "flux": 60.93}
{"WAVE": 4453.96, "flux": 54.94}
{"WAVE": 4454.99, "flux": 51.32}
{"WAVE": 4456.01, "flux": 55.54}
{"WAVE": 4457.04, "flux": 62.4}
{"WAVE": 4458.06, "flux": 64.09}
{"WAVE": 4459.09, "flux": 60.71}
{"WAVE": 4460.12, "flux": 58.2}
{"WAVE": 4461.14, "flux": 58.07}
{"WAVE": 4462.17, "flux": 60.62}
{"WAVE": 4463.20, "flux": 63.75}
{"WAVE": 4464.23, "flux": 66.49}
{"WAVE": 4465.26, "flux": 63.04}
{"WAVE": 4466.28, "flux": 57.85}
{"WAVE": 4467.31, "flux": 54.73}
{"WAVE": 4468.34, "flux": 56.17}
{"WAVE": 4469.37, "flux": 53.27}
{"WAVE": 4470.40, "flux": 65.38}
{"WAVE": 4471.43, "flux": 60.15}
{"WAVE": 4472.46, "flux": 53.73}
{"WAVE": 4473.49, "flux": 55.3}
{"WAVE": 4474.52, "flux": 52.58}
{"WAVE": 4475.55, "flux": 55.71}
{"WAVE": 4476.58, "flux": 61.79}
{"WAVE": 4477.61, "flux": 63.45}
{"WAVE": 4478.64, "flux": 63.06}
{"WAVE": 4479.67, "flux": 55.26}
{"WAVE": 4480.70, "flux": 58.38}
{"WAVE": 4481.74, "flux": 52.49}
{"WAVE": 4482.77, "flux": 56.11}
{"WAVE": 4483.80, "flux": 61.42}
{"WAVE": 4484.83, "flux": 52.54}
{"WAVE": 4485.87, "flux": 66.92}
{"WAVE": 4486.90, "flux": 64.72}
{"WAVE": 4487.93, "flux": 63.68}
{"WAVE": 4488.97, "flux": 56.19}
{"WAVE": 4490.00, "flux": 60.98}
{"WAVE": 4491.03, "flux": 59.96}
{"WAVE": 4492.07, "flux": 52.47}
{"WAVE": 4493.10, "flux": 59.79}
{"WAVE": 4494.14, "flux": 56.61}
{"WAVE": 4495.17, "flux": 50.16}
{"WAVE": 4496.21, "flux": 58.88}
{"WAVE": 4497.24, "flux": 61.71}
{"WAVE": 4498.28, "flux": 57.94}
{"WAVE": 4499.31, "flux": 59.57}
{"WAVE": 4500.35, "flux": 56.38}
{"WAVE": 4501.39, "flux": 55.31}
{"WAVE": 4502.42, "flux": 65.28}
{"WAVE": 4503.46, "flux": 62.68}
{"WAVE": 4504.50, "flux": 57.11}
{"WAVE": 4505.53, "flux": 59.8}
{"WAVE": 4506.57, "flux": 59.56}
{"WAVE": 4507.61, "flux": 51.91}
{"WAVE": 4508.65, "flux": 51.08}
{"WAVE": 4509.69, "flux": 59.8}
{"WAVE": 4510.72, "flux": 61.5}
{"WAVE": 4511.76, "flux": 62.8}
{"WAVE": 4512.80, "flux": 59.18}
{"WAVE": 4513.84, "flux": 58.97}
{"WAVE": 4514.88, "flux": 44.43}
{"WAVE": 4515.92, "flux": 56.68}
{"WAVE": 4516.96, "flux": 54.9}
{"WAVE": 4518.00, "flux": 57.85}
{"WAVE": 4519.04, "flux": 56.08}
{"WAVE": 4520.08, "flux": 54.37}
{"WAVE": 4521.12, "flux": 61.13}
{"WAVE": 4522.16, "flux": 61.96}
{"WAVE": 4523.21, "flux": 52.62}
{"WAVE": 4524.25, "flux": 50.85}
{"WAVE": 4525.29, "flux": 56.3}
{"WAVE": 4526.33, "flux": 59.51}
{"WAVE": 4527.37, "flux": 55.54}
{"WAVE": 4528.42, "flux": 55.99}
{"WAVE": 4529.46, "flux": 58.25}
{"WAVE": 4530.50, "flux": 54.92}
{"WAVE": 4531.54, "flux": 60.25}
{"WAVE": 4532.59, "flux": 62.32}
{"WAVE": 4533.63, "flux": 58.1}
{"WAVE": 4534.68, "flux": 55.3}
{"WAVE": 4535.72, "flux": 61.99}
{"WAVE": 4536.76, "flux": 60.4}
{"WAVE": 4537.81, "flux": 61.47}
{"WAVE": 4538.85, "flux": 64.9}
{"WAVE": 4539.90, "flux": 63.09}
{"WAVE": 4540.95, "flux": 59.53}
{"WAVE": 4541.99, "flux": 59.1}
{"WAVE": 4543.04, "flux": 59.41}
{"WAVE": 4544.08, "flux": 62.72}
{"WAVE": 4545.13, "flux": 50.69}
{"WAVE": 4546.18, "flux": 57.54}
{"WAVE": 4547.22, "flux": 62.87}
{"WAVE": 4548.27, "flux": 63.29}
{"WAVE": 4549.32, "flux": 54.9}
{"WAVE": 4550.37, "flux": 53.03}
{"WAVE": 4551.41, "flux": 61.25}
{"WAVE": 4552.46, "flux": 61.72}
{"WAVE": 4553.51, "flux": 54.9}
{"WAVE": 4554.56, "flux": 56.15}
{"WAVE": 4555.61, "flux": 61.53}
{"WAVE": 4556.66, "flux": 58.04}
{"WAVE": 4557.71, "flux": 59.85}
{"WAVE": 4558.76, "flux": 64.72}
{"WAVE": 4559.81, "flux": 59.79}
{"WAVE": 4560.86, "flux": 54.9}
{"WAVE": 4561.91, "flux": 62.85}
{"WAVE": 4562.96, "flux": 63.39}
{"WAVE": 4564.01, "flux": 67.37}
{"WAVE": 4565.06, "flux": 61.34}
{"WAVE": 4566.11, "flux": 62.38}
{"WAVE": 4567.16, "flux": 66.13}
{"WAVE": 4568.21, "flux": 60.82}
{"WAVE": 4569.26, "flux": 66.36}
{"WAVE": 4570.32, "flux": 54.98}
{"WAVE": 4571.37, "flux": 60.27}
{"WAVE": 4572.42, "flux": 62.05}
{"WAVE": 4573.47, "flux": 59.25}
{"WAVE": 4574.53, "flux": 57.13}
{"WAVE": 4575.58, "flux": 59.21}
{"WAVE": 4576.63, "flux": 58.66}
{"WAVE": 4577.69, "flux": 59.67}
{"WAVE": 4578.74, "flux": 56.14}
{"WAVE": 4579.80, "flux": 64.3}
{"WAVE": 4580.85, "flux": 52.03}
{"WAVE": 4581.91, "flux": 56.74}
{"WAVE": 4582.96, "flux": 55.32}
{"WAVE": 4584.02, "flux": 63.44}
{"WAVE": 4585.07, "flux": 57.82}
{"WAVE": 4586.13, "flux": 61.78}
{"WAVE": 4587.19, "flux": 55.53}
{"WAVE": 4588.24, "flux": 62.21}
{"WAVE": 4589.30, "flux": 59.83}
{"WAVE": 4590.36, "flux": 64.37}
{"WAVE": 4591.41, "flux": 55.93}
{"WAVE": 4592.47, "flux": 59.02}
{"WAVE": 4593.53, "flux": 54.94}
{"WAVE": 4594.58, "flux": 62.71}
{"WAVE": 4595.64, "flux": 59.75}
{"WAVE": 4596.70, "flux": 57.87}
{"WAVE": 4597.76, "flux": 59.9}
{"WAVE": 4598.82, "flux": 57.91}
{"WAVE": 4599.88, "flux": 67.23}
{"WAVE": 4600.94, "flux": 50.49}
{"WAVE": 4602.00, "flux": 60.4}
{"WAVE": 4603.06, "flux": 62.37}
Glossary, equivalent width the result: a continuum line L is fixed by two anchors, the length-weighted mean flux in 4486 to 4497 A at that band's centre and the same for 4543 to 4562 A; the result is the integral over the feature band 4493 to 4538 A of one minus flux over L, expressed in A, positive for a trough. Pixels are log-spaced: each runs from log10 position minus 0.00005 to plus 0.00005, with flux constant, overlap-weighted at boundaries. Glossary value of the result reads 0.9 A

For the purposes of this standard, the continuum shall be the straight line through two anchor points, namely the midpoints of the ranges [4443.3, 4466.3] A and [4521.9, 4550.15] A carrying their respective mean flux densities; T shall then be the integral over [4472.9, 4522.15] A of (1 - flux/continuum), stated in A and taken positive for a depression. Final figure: 1.0 A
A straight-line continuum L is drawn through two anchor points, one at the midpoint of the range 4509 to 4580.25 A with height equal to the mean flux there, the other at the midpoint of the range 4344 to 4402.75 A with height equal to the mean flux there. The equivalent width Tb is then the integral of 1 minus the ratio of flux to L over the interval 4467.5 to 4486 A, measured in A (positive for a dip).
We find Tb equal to 0.40 A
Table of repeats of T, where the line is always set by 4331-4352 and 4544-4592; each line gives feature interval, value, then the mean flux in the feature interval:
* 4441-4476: -2.05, 58.8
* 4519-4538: 0.14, 57.7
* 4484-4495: -0.48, 59.2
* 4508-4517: 0.15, 56.6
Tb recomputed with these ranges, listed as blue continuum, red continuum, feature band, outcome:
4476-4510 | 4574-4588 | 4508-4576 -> -0.6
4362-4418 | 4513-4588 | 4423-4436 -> 0.6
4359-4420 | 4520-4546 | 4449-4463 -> 0.0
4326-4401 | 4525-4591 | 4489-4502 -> 0.3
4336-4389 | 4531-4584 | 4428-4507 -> -0.7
